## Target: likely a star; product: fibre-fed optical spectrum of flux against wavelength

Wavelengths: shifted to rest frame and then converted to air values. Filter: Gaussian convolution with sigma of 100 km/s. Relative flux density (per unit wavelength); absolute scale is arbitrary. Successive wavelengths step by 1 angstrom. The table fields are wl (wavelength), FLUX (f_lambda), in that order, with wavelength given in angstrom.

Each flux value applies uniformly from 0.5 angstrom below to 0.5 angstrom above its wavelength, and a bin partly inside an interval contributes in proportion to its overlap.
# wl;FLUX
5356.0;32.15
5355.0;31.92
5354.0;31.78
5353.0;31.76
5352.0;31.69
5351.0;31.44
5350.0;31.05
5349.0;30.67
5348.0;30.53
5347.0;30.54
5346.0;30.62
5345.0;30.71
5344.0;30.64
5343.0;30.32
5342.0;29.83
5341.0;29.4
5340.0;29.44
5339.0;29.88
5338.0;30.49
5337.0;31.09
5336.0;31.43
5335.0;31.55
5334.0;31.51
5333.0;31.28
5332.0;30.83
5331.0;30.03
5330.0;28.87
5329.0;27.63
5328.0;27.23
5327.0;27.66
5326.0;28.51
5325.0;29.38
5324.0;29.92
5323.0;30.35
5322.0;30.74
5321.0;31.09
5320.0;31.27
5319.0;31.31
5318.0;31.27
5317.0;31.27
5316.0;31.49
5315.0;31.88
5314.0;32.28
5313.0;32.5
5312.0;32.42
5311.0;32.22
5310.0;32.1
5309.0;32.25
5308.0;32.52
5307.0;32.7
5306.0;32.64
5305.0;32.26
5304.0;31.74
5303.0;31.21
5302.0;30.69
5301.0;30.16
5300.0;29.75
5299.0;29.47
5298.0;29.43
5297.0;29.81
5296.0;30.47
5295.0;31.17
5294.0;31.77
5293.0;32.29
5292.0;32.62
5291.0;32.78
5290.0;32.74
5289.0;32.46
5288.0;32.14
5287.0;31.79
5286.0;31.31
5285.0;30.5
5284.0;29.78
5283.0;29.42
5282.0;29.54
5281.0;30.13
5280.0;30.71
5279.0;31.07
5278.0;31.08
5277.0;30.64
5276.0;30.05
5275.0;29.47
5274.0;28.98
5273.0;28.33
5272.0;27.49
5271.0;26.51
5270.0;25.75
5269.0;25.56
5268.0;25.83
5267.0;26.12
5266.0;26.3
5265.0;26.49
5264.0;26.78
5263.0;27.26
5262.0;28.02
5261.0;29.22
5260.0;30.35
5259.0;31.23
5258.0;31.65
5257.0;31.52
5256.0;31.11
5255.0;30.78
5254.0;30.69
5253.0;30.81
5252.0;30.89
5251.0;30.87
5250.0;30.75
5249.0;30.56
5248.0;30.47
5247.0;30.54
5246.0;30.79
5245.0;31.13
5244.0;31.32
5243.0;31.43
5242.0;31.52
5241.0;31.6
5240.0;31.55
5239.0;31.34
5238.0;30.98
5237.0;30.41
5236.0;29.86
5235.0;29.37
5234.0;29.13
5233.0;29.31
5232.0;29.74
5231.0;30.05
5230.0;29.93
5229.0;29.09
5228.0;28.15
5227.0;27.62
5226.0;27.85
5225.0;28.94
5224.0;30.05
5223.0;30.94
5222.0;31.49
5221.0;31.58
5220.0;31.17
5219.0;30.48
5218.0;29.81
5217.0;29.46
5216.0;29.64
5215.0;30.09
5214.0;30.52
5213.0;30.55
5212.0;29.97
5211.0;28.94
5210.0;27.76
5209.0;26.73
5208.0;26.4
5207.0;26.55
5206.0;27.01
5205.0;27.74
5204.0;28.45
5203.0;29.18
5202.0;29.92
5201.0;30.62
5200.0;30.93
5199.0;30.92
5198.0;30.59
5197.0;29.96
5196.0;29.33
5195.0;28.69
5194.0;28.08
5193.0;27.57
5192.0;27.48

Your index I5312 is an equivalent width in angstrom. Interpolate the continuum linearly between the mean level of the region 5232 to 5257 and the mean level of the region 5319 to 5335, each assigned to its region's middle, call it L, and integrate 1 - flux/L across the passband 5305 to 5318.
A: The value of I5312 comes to -0.93 angstrom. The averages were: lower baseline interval 30.7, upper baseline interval 29.9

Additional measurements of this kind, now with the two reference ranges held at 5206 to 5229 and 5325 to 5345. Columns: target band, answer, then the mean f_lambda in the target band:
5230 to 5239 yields -0.2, 29.9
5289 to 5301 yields -0.6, 31.1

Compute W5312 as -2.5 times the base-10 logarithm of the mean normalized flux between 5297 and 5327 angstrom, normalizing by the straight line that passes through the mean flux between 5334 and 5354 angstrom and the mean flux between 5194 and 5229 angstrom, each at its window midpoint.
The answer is -0.03 mag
